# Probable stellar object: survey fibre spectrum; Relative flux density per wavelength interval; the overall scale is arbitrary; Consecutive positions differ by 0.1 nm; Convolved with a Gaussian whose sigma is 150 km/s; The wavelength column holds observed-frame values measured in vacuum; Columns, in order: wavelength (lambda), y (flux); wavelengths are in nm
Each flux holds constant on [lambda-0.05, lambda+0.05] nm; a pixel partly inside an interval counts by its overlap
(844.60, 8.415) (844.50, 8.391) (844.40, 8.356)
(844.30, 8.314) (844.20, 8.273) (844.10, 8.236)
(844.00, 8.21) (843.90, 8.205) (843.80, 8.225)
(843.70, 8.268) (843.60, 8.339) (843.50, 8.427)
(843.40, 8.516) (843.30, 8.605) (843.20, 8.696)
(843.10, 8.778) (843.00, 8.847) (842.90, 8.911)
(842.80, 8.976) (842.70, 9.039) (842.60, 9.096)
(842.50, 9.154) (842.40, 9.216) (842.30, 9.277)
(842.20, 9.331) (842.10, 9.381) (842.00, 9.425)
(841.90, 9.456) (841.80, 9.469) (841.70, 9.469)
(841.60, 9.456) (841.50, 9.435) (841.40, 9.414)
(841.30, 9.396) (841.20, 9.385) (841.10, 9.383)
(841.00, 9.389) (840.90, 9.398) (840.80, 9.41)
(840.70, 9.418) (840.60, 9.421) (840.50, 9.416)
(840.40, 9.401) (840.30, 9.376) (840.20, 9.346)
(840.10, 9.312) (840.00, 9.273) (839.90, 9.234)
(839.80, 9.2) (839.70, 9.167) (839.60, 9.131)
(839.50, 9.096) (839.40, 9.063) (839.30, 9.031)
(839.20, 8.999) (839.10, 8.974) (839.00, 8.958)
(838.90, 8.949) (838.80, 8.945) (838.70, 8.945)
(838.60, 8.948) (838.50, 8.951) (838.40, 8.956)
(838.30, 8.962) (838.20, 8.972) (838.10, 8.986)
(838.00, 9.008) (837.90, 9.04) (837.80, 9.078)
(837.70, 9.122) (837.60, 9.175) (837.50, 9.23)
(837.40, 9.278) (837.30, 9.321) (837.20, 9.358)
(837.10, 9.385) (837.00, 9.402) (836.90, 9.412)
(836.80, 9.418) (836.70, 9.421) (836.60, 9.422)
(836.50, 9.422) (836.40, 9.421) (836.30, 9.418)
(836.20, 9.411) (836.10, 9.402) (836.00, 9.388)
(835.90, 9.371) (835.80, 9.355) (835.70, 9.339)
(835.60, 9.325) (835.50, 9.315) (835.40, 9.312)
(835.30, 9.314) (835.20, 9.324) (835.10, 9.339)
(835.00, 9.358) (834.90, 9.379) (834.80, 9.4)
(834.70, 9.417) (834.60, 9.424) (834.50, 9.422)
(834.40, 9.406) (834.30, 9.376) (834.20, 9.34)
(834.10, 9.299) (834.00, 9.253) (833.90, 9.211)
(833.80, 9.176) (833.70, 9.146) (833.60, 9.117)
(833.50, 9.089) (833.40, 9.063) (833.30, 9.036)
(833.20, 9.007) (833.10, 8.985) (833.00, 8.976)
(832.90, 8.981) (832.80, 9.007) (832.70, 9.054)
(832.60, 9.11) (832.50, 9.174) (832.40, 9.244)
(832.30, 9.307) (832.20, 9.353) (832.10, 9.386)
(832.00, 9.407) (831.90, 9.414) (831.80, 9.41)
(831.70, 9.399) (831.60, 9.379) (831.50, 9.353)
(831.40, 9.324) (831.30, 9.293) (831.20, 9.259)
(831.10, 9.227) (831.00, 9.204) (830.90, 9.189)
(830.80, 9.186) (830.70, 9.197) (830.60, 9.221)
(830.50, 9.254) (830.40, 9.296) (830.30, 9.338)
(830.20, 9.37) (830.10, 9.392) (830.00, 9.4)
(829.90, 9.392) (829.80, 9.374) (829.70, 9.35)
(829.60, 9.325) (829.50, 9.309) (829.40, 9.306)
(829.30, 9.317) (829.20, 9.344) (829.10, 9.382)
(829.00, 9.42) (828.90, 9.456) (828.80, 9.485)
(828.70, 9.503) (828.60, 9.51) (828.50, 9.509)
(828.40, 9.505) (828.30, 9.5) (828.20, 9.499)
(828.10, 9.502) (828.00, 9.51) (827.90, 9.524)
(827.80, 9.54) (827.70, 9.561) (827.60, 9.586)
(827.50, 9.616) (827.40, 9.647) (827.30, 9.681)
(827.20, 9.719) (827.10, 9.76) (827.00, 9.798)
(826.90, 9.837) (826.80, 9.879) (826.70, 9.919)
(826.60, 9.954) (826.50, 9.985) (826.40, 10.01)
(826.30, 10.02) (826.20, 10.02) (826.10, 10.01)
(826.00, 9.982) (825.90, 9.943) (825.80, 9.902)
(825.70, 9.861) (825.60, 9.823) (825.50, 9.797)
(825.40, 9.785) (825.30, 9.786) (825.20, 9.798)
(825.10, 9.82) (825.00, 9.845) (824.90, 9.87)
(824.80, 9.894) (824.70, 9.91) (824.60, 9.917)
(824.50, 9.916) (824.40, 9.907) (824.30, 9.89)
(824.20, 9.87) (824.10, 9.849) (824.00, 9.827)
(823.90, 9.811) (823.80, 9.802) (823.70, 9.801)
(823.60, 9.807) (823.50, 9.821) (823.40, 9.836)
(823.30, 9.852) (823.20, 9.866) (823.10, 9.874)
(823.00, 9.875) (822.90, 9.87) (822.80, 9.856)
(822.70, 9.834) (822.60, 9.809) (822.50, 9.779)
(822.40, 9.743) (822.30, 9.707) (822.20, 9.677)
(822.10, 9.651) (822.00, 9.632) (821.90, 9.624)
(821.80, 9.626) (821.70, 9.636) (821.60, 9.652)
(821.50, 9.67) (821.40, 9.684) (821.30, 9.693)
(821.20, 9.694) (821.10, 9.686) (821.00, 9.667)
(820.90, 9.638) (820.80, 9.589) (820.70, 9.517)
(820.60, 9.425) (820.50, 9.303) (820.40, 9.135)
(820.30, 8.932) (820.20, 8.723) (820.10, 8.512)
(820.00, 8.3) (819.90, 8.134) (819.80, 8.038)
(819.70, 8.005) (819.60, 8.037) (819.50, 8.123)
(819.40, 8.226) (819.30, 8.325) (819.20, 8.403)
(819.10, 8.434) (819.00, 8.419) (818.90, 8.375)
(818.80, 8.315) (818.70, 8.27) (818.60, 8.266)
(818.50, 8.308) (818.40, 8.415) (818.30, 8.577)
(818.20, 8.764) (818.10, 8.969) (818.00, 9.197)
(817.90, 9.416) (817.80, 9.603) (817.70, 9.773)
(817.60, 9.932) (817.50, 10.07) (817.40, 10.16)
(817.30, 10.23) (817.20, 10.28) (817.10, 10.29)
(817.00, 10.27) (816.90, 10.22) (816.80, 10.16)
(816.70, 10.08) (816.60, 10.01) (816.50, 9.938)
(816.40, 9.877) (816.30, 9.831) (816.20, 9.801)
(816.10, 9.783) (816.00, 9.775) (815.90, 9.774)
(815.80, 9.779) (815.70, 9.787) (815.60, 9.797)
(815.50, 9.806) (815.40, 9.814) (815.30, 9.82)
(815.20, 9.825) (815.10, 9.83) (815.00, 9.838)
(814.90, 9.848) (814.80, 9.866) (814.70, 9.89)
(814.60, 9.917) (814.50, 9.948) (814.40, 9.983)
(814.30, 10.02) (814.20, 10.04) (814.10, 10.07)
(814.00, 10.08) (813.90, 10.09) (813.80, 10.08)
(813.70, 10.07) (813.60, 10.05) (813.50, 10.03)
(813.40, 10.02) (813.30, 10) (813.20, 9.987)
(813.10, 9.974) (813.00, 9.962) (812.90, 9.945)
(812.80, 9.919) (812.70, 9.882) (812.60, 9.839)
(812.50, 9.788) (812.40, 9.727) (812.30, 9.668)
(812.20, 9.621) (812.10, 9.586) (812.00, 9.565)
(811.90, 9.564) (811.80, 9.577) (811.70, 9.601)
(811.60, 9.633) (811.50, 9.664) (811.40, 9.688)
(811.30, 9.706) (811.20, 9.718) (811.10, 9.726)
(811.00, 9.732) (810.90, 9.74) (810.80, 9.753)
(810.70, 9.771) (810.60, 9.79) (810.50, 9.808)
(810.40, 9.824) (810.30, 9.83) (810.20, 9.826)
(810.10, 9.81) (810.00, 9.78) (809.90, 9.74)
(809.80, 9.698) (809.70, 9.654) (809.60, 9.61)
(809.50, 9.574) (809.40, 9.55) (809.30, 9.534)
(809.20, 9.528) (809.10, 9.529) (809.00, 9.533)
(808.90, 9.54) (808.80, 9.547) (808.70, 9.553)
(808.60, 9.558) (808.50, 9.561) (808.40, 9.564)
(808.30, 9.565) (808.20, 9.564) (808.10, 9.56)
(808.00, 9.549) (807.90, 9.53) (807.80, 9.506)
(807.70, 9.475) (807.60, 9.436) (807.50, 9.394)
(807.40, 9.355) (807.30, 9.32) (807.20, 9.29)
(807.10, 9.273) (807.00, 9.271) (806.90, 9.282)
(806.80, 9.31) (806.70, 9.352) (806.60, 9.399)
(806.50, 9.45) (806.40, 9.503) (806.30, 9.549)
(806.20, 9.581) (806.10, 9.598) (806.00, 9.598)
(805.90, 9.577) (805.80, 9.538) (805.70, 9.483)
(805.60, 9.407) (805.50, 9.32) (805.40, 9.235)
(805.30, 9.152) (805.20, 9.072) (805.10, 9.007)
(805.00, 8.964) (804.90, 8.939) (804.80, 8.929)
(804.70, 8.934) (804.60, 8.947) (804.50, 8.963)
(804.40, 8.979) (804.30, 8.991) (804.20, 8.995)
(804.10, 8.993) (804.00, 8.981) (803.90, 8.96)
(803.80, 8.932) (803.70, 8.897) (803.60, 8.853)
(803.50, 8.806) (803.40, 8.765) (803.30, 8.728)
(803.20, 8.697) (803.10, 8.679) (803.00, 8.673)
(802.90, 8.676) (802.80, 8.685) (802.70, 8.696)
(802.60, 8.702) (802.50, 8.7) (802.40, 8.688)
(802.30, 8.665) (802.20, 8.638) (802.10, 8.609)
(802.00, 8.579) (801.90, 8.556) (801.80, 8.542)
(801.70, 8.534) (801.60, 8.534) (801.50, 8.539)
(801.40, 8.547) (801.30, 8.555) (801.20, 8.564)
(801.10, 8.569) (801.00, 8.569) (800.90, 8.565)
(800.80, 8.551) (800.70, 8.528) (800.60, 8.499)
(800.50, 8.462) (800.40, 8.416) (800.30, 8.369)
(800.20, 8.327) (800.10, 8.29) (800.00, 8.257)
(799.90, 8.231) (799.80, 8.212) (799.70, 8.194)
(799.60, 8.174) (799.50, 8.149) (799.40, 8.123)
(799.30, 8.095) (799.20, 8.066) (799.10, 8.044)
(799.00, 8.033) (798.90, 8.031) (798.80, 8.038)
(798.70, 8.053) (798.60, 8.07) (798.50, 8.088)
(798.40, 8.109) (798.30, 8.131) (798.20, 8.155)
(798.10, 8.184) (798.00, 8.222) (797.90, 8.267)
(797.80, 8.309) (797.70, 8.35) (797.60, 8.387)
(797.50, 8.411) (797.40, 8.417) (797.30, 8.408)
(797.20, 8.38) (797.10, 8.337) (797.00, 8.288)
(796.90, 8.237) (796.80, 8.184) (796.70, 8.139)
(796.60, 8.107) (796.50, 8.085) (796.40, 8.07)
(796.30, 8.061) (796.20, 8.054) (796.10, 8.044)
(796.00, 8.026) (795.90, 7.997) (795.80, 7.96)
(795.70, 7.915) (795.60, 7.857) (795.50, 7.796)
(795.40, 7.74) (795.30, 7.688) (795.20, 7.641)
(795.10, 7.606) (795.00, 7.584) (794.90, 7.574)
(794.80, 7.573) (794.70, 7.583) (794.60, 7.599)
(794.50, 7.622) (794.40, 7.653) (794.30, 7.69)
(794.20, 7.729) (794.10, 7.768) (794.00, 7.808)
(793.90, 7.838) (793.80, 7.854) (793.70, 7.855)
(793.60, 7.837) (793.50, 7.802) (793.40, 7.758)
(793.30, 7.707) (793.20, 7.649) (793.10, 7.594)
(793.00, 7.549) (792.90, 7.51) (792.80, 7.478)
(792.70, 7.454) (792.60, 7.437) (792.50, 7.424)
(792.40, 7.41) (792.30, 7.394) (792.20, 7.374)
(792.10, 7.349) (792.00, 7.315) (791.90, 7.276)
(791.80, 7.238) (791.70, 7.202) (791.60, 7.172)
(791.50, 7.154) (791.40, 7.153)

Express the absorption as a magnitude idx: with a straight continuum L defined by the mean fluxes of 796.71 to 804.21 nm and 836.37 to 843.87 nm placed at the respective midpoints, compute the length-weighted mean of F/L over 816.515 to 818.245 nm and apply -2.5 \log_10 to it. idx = -0.13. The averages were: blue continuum 8.45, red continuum 9.14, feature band 9.85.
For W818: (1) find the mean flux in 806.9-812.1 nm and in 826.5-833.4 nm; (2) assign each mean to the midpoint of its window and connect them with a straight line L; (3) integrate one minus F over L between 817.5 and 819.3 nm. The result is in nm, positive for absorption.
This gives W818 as 0.13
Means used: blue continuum 9.59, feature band 8.81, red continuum 9.39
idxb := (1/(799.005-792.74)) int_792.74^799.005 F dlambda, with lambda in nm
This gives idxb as 7.94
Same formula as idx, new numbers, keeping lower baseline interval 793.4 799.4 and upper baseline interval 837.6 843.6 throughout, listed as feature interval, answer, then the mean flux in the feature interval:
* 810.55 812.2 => -0.16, 9.67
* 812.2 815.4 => -0.18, 9.93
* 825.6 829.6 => -0.10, 9.66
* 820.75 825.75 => -0.13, 9.78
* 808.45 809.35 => -0.15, 9.54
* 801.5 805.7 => -0.09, 8.85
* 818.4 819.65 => 0.04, 8.3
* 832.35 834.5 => -0.02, 9.15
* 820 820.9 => -0.06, 9.12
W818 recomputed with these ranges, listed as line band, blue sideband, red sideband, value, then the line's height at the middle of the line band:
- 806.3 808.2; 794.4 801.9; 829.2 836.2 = -0.21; 8.45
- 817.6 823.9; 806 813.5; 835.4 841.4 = 0.18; 9.48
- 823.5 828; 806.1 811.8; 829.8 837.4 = -0.21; 9.38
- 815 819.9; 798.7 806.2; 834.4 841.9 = -0.20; 8.94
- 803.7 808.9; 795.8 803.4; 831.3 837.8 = -0.47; 8.53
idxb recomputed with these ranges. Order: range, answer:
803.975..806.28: 9.19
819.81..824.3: 9.56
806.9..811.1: 9.58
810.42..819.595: 9.62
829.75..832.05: 9.32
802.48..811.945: 9.35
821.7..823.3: 9.76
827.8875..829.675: 9.44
